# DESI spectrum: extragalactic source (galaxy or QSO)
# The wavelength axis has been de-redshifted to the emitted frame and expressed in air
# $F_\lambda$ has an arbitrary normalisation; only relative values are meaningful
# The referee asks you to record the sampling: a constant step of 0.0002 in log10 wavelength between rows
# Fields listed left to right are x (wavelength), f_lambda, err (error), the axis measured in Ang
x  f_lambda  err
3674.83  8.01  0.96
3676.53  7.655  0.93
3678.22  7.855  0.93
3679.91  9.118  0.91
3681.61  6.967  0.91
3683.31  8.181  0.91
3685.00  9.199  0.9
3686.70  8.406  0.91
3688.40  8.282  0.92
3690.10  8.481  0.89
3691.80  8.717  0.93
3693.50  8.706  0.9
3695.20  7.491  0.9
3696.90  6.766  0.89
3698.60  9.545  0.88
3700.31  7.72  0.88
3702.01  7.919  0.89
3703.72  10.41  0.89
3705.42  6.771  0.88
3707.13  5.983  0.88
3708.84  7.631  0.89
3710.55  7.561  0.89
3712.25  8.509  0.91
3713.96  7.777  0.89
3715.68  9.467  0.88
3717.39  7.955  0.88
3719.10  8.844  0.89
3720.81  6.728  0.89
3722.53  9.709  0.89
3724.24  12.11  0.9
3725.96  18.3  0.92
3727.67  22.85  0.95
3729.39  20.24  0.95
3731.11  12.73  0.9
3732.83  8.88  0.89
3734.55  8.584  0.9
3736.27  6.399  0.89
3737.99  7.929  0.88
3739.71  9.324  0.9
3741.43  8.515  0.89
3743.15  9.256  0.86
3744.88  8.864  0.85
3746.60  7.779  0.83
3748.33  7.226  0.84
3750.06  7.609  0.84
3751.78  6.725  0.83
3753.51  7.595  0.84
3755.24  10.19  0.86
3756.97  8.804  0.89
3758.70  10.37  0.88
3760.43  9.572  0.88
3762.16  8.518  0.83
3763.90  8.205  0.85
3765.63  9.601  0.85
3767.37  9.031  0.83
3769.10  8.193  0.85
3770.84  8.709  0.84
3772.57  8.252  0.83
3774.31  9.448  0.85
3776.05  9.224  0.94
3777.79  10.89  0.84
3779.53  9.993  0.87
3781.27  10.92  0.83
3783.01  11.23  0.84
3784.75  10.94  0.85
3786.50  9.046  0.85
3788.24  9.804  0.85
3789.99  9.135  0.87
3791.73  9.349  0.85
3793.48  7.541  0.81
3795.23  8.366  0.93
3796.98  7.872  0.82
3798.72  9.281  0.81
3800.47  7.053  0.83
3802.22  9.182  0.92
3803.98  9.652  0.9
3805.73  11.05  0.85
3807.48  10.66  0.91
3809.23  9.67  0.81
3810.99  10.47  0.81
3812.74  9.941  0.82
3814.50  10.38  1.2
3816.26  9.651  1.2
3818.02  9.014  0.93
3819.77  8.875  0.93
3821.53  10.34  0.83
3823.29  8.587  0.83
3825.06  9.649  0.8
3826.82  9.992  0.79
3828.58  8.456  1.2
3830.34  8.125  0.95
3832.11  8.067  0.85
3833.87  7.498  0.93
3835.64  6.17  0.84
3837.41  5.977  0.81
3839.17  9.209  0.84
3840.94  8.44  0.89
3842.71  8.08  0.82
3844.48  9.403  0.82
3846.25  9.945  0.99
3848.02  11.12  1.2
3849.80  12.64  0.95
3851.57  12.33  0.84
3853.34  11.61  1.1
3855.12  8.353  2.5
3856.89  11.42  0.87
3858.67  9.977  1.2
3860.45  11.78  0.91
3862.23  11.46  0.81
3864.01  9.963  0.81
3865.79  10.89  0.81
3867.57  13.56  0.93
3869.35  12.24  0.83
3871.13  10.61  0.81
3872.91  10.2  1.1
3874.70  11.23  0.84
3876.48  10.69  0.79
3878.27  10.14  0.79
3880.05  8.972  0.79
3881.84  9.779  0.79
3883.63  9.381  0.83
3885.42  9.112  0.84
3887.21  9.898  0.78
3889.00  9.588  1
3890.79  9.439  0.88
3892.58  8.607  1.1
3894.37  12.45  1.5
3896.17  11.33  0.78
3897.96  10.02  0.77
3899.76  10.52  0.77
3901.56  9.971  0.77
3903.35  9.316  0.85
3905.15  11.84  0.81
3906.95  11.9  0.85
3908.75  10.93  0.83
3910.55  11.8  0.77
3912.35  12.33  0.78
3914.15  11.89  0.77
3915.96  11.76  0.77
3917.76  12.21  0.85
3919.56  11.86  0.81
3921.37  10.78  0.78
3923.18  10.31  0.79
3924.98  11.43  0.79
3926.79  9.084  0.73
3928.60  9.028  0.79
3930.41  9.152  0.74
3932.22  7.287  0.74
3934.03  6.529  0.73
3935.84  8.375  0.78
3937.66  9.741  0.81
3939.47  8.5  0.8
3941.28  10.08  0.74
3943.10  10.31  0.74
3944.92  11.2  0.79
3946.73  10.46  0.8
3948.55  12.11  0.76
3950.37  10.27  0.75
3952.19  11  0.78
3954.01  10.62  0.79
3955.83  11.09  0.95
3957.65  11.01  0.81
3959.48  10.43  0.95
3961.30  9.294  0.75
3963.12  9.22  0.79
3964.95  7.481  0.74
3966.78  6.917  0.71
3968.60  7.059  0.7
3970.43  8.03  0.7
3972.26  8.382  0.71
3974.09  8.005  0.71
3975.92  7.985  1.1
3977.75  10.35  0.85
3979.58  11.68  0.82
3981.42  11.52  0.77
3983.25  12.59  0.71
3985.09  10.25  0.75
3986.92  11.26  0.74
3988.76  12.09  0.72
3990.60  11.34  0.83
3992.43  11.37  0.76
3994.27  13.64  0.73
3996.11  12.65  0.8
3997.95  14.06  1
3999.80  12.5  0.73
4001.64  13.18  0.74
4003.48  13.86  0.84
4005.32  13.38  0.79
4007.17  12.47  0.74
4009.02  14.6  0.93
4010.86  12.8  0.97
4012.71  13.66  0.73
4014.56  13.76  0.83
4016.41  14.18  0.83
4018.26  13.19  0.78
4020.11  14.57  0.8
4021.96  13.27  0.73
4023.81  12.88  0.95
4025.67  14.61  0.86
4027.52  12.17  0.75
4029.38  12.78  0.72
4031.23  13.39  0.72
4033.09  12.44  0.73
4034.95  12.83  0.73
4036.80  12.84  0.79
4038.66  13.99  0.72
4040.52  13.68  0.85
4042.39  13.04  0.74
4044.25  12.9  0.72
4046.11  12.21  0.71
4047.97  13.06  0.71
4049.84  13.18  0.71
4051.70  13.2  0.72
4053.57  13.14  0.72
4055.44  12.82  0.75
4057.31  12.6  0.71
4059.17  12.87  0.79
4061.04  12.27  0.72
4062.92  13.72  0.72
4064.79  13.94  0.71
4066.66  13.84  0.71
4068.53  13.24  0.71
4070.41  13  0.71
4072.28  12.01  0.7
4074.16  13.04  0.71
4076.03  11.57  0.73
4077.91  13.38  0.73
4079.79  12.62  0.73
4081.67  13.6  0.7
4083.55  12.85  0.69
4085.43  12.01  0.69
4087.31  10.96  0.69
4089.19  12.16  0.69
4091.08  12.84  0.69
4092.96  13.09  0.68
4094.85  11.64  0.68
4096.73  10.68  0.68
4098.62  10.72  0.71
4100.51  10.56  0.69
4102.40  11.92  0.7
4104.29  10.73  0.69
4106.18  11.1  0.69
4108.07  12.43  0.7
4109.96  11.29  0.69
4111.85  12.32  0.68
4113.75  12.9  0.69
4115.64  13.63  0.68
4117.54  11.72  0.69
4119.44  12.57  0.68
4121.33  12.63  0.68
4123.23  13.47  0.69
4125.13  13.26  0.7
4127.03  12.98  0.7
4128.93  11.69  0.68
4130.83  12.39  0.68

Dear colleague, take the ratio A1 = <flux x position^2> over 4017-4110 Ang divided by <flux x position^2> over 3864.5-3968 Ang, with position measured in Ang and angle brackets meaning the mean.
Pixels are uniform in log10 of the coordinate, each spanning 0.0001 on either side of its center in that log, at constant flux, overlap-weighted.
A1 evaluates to 1.33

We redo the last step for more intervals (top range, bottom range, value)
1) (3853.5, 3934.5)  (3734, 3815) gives 1.23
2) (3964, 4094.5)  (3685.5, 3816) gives 1.52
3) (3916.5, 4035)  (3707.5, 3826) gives 1.30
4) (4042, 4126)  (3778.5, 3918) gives 1.41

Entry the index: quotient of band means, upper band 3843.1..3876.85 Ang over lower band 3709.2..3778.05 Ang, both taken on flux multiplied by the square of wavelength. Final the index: 1.2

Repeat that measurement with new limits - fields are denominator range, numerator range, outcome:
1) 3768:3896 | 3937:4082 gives 1.35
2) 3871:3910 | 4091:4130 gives 1.31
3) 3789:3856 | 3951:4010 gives 1.28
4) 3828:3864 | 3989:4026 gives 1.51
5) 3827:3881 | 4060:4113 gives 1.38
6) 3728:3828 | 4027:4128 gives 1.55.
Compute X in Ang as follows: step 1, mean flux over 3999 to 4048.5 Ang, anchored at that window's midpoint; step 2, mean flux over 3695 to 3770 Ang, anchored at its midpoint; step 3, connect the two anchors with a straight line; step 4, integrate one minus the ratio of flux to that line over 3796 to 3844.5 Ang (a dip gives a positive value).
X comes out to 7.2 Ang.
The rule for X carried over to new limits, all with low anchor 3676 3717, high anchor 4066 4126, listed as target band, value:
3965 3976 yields 3.3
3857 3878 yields -2.6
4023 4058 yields -4.0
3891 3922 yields -2.4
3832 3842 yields 2.2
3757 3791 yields -2.2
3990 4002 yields -1.5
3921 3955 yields 2.7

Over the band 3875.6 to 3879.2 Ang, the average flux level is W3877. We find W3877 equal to 10.4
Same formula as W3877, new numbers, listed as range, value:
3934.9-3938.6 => 9.03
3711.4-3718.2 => 8.43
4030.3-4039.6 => 13.1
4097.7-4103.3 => 11.1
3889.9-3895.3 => 10.2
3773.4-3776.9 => 9.31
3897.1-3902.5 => 10.2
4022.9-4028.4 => 13.2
